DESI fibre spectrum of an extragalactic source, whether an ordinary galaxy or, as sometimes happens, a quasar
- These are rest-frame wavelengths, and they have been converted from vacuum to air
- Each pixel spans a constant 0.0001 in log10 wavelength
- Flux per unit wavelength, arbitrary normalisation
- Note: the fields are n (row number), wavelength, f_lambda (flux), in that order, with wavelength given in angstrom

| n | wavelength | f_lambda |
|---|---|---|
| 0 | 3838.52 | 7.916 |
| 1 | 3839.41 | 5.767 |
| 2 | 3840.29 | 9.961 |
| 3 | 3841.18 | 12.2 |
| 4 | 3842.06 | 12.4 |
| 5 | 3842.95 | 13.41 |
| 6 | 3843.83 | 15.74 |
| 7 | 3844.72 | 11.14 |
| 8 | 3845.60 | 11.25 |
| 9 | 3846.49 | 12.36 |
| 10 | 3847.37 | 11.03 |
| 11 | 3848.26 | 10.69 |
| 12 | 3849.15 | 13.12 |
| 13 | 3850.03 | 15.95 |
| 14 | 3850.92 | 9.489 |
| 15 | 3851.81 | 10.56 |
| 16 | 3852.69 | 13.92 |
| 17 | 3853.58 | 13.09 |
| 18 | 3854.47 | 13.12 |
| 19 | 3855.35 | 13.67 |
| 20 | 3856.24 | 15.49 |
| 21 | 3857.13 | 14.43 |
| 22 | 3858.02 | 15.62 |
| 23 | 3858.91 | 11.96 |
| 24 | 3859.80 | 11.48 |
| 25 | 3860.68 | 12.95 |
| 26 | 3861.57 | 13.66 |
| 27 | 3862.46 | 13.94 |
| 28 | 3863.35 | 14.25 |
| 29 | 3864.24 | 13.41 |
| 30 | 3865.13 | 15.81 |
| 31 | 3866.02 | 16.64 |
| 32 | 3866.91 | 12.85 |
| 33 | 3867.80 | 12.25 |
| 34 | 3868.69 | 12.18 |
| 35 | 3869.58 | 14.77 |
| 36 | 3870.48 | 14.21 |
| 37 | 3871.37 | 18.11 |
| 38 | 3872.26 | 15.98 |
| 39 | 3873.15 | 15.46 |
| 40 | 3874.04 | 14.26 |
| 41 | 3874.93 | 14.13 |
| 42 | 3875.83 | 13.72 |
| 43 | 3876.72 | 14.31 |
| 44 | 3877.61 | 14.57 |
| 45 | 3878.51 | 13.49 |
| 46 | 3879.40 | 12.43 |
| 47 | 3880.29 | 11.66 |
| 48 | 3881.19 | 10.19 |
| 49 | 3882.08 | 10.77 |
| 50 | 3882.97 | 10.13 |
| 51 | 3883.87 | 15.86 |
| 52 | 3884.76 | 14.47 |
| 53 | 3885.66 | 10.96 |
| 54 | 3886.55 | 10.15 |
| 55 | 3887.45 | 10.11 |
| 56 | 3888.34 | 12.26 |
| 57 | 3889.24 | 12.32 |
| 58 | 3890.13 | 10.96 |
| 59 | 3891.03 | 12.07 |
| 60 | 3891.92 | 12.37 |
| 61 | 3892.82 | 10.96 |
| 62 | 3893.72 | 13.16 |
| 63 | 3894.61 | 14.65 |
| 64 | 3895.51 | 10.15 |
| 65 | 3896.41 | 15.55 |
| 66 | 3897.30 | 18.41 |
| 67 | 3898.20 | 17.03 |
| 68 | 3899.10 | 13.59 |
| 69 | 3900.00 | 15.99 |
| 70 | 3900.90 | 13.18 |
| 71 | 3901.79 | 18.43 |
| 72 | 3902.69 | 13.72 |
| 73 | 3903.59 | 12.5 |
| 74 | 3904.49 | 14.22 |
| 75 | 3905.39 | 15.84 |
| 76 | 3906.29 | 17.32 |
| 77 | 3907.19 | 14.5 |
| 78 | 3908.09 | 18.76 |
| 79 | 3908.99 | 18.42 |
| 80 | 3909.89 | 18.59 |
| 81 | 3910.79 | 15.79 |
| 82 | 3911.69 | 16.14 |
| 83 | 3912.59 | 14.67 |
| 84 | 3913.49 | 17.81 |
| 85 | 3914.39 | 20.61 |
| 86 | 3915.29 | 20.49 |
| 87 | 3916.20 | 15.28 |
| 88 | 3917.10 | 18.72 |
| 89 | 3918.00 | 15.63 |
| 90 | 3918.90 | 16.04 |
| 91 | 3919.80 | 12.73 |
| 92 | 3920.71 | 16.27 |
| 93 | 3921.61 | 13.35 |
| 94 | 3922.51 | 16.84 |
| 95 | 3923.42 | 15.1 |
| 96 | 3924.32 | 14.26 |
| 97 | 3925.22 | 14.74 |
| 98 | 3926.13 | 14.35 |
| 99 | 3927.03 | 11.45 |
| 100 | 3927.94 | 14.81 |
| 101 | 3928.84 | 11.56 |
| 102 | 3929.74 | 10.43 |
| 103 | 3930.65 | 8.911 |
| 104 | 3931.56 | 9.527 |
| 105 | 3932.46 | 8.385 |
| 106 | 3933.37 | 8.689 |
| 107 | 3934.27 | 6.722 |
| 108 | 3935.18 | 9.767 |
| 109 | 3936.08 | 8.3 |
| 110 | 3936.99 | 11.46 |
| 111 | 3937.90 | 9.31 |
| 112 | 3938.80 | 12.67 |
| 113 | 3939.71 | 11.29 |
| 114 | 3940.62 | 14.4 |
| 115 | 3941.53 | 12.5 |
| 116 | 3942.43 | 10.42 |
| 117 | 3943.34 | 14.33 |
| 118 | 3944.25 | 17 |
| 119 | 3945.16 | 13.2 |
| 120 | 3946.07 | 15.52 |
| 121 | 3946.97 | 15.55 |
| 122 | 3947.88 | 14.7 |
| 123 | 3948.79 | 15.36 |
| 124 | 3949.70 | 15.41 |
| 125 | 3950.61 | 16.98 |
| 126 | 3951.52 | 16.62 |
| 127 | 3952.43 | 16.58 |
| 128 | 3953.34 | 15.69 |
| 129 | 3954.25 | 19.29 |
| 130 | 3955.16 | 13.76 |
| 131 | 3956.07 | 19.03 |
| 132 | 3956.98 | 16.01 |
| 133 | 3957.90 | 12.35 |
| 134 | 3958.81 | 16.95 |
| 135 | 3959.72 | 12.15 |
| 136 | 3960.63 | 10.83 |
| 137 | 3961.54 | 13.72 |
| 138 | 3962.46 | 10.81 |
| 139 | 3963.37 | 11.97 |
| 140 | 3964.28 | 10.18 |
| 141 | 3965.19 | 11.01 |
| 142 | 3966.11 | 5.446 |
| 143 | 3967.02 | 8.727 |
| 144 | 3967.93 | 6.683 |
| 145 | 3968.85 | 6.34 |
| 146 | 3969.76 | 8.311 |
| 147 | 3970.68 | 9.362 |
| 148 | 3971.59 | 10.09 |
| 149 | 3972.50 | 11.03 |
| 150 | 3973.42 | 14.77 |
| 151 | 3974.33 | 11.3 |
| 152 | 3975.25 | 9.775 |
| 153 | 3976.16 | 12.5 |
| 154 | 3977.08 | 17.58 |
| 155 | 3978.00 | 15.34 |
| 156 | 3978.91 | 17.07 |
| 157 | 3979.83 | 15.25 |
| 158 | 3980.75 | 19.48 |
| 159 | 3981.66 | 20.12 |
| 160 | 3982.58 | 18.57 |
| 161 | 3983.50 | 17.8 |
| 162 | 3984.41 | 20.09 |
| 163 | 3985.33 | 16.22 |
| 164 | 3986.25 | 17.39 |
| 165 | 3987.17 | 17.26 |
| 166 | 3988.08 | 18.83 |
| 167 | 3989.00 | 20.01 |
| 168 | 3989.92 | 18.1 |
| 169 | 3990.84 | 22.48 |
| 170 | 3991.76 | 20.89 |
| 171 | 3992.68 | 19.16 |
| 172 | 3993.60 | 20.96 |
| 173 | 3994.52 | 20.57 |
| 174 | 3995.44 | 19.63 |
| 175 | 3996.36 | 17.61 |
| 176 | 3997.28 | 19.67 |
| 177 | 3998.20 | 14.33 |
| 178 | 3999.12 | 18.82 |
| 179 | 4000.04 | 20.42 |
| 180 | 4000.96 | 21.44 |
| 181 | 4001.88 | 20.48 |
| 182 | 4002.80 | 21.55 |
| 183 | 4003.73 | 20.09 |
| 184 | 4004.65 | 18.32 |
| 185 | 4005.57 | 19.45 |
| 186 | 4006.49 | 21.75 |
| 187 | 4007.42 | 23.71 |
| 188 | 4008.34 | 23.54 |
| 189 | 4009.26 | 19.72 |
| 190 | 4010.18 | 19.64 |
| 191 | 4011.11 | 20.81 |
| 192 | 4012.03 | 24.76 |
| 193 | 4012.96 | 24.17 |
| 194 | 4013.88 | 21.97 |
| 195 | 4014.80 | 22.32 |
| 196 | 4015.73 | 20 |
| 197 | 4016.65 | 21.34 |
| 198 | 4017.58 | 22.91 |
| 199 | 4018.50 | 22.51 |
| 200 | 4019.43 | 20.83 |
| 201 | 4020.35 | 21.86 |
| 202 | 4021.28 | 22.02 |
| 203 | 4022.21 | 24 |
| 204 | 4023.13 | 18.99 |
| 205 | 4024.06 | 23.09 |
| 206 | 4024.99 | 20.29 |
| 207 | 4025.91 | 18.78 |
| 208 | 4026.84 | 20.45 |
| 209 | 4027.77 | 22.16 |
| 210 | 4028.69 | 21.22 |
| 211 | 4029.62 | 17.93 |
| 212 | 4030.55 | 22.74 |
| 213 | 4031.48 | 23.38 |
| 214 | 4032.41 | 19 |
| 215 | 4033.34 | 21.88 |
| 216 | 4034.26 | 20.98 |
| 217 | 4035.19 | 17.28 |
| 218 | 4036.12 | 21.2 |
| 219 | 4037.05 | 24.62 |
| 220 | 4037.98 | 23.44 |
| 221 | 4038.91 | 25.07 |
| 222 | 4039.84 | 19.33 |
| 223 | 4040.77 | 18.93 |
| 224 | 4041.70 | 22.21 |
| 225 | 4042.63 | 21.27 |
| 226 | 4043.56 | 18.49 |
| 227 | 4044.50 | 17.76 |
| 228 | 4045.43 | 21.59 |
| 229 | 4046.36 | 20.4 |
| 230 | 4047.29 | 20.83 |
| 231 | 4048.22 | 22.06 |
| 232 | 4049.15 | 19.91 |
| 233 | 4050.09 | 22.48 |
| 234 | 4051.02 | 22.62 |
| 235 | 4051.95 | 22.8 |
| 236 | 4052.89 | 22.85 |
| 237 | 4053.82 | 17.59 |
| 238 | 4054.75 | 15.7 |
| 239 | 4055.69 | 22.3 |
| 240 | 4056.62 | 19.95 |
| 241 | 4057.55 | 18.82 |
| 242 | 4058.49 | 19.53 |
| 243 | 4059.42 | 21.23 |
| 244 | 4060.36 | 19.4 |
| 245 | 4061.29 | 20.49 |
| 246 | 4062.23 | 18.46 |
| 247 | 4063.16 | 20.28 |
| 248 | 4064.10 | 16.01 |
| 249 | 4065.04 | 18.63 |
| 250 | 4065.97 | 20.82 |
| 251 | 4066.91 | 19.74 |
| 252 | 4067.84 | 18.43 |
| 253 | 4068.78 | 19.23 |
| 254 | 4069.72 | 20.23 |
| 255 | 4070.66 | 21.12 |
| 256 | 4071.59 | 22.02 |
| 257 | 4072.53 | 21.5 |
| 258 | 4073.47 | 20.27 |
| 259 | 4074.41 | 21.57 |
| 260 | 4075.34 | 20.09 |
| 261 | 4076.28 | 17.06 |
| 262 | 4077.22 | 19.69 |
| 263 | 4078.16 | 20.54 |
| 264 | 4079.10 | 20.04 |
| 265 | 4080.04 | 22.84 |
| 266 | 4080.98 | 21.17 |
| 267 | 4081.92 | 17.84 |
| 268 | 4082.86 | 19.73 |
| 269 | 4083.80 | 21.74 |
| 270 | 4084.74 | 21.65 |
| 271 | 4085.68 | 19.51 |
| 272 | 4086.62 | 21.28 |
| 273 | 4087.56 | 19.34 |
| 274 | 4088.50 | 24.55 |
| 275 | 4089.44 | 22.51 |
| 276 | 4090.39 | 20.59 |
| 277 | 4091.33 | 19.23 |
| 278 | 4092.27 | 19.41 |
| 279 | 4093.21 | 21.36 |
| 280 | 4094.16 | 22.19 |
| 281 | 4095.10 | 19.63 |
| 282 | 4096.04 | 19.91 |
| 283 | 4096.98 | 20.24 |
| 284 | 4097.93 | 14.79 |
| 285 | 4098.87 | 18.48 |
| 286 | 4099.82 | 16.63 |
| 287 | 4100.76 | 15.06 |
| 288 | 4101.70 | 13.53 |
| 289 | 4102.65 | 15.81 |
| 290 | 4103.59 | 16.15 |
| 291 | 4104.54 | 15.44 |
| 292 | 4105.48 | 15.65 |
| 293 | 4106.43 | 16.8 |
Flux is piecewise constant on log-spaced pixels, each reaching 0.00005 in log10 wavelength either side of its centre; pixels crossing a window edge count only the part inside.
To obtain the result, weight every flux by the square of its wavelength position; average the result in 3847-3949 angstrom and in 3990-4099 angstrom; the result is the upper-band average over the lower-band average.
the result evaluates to 1.62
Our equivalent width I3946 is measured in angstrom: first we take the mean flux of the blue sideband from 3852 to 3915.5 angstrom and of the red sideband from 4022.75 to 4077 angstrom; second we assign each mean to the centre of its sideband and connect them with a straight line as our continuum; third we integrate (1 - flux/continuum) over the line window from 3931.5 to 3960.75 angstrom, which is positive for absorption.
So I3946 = 5.6 angstrom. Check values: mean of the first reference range 14.2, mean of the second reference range 20.5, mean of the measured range 13.4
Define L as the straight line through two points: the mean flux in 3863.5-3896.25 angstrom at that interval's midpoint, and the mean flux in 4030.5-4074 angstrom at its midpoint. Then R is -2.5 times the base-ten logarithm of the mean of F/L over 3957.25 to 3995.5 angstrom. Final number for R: 0.18 mag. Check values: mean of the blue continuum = 13.1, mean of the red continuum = 20.5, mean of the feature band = 14.7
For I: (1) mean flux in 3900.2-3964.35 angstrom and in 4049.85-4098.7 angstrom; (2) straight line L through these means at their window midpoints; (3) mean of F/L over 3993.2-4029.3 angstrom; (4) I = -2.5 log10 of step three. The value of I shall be -0.19 mag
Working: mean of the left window 14.2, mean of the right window 20.2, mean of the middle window 20.9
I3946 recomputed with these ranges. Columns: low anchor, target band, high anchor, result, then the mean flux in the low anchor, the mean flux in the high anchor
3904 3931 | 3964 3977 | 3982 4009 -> 5.97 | 15.5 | 19.6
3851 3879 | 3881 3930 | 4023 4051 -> 3.56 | 13.9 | 21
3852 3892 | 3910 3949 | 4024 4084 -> 4.75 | 13.3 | 20.5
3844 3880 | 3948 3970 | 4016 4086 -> 5.30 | 13.6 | 20.6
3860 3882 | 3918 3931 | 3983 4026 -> 2.18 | 13.9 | 20.5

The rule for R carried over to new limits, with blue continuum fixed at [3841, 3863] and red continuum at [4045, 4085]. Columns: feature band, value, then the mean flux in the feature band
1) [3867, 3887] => 0.03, 13.4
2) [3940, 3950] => 0.13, 14.3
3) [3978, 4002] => -0.07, 18.9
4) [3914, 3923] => -0.09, 16.6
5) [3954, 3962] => 0.12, 14.8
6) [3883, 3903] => 0.07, 13.4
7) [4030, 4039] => -0.14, 21.8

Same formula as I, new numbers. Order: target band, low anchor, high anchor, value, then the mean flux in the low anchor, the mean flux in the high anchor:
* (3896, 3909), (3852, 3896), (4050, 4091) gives -0.107 mag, 13.2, 20.3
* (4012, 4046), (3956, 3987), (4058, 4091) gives -0.236 mag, 13.3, 20.3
